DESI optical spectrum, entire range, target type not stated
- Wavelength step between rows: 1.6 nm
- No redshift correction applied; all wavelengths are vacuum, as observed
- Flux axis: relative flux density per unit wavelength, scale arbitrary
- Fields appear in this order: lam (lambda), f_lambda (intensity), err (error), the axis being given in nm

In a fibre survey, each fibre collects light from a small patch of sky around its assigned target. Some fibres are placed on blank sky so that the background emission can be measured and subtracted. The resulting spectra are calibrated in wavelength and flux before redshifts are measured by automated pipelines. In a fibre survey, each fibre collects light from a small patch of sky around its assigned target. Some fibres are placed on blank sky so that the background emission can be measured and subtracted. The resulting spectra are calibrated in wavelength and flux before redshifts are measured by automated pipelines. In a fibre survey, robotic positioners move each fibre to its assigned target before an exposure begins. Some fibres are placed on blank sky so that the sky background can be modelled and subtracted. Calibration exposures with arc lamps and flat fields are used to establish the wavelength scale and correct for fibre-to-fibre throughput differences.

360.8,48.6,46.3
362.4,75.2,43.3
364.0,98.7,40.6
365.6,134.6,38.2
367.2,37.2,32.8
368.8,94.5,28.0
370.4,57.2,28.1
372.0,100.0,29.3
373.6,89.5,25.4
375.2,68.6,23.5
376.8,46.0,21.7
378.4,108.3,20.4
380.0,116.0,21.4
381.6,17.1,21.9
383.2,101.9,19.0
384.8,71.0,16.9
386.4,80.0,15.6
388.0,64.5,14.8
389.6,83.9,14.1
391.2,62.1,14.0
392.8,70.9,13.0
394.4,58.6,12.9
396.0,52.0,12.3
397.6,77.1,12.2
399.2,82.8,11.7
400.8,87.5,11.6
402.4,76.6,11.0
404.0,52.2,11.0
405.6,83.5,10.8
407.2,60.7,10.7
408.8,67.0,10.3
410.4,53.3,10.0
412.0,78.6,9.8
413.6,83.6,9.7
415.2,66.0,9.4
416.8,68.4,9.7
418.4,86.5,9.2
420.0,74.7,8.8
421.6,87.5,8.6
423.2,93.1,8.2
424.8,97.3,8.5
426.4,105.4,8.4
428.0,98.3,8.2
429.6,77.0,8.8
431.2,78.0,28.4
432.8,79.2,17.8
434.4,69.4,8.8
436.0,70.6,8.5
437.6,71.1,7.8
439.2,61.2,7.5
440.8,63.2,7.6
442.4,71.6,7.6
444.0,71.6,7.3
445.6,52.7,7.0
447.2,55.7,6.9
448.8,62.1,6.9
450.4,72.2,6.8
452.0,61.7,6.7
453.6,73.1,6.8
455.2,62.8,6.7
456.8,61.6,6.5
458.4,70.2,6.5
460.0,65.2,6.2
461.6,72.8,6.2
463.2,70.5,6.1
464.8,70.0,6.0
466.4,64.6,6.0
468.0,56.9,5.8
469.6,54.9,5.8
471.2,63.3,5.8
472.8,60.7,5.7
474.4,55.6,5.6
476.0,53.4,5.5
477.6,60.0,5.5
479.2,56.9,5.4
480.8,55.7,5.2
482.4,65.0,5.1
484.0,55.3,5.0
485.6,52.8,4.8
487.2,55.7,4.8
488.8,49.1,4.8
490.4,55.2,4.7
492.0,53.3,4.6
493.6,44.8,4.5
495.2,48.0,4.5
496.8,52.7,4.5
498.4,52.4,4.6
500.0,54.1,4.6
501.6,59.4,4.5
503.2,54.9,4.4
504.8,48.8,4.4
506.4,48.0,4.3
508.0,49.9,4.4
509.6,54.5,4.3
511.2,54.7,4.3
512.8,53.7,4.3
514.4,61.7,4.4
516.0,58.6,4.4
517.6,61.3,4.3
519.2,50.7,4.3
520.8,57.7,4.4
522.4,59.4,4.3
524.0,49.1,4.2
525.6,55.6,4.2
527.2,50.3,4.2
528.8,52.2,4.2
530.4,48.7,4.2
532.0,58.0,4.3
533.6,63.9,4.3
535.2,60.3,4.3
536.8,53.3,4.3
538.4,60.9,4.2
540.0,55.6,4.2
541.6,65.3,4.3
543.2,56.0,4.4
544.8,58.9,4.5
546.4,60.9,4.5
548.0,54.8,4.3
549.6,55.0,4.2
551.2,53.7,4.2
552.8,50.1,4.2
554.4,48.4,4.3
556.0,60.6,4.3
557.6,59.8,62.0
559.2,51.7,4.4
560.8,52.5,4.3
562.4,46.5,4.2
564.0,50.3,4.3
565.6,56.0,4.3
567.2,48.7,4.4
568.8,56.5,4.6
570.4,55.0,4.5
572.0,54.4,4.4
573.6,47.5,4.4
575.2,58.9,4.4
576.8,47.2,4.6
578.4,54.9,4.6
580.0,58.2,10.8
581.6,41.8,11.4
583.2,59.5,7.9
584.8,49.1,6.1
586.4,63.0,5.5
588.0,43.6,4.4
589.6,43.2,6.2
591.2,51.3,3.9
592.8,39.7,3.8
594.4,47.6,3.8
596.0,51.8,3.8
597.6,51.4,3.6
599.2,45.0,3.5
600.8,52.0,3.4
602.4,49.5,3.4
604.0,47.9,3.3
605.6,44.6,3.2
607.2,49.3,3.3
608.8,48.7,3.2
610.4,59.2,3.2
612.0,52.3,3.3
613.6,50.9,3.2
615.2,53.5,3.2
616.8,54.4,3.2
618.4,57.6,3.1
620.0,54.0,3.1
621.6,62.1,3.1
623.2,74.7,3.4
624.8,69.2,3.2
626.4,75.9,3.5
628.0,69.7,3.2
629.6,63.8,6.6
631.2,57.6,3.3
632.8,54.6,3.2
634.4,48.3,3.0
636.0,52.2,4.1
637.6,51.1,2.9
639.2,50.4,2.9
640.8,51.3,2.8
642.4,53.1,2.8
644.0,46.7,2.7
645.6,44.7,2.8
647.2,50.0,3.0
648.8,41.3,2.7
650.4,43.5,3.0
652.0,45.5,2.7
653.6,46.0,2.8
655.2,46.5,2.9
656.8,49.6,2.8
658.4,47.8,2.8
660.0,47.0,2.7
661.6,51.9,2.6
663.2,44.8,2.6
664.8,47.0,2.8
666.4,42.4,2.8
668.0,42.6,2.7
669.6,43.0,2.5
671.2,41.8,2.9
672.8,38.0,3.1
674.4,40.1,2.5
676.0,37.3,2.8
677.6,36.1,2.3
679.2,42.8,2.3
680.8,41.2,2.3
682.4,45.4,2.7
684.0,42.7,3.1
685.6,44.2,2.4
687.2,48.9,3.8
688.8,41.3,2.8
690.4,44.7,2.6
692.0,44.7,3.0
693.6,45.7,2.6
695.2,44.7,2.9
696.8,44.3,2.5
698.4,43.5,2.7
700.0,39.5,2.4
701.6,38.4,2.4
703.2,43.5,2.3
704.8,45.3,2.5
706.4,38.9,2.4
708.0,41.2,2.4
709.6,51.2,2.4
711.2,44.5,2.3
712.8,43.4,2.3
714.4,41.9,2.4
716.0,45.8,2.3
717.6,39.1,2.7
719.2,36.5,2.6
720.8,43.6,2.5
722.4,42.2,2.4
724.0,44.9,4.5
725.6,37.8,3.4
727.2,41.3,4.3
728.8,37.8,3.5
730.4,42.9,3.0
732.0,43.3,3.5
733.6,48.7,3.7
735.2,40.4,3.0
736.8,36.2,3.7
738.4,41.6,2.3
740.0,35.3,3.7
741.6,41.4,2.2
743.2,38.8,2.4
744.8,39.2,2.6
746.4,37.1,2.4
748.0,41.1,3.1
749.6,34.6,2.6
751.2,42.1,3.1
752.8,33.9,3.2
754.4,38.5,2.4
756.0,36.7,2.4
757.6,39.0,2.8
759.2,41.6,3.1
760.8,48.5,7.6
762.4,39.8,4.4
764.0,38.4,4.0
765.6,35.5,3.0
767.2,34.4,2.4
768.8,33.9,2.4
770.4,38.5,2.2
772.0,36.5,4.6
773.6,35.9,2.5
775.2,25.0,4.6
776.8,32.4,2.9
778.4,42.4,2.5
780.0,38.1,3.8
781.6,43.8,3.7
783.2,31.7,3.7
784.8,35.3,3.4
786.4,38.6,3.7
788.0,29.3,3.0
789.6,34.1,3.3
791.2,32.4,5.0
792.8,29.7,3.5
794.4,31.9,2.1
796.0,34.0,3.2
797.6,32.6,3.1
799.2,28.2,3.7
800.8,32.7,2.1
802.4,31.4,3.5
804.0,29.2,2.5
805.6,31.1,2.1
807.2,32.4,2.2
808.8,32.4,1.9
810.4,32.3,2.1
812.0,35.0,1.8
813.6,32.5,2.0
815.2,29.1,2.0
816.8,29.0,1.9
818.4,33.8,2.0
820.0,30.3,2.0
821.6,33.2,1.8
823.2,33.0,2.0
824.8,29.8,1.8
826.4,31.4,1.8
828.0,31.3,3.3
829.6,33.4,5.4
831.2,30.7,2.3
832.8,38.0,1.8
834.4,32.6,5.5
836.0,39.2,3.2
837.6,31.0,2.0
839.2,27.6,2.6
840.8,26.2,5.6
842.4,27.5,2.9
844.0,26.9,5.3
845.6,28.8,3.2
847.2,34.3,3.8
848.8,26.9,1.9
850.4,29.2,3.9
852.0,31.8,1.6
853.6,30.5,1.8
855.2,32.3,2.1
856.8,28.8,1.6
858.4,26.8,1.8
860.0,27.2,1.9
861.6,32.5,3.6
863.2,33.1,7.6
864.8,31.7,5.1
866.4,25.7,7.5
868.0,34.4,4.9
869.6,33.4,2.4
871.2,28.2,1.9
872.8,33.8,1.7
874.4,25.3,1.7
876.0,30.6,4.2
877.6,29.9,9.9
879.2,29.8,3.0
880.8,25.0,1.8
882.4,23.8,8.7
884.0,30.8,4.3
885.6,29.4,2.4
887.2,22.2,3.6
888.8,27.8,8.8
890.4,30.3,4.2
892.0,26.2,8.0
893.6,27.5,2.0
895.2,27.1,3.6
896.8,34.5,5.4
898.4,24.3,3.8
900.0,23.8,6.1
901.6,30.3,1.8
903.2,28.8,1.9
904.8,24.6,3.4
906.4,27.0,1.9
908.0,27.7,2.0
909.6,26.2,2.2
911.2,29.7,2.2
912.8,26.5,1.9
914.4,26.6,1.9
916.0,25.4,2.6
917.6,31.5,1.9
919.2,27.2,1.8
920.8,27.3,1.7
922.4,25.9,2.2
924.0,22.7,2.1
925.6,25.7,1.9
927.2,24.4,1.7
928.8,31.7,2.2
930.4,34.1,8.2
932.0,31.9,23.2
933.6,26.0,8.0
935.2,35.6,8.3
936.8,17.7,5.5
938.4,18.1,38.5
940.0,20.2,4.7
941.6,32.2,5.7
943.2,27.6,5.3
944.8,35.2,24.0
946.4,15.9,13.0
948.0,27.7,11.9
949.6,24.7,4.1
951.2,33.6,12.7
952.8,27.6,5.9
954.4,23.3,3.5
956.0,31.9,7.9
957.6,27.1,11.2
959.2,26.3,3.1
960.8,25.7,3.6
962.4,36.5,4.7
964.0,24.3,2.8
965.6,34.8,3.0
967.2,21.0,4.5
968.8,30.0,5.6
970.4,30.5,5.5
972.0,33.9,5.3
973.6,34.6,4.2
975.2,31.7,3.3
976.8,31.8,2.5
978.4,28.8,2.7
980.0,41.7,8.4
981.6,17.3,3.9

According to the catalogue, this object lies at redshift 1.234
